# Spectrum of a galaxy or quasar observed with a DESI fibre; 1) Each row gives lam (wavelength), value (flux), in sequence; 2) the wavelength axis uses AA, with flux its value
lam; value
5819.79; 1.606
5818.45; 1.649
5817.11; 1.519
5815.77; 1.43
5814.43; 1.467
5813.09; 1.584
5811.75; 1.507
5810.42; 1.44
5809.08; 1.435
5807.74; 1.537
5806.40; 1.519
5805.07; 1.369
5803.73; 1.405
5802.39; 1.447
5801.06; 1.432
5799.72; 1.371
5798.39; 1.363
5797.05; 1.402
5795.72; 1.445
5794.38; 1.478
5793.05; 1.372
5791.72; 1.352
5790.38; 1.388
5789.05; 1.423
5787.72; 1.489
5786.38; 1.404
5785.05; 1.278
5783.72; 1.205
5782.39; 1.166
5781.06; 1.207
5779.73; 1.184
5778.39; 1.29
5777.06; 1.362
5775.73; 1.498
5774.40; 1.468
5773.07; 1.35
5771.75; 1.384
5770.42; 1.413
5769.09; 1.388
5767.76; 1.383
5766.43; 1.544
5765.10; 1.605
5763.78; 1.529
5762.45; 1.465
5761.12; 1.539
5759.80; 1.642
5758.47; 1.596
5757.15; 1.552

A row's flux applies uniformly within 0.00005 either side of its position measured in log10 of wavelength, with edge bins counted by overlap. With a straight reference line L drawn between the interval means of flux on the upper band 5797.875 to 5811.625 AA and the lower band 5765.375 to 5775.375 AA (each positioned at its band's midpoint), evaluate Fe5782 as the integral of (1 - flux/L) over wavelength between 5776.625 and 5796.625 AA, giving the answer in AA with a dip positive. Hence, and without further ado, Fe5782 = 1.3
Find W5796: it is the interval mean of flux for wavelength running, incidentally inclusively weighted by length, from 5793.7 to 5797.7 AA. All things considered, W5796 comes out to 1.44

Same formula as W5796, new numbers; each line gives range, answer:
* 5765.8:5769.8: 1.44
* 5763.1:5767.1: 1.56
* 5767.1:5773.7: 1.38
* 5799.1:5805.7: 1.4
